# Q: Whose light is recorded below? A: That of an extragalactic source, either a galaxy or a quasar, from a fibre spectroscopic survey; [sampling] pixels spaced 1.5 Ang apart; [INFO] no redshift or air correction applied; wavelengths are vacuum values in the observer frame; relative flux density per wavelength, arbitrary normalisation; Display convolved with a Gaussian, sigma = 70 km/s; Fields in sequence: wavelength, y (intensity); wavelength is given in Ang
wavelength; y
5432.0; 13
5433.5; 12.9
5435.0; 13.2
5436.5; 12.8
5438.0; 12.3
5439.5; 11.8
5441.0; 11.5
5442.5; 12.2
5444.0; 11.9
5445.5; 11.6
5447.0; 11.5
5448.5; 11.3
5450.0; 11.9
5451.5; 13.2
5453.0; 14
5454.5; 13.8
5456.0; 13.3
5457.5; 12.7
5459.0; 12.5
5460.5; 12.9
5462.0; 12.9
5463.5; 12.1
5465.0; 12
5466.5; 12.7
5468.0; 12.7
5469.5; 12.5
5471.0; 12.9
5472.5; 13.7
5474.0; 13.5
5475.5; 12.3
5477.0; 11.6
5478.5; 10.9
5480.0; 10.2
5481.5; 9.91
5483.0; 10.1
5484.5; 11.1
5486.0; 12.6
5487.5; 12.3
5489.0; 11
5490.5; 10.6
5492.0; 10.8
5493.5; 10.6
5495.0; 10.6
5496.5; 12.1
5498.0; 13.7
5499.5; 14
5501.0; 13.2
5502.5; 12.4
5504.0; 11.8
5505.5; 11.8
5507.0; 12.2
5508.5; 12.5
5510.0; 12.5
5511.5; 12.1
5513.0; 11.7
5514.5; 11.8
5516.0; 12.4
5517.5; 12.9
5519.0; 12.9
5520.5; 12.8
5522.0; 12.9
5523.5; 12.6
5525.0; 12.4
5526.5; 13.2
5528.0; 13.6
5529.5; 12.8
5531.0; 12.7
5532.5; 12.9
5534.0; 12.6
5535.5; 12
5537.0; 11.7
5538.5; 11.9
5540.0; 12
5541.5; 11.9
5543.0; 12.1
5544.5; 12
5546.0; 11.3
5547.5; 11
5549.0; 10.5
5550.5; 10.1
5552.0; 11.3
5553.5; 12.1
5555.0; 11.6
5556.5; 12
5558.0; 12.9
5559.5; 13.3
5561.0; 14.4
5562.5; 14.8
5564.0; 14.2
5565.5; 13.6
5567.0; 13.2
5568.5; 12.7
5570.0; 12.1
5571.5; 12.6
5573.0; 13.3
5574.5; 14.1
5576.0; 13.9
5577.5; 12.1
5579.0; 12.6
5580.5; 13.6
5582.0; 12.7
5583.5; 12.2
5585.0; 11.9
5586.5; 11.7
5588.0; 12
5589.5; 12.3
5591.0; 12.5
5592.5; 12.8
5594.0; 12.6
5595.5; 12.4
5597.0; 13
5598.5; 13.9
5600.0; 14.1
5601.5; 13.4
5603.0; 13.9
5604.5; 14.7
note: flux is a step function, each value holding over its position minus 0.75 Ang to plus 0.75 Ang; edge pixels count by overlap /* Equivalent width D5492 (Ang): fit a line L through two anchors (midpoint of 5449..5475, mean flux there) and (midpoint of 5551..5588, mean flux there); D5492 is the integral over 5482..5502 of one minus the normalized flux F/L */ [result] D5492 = 1.8 Ang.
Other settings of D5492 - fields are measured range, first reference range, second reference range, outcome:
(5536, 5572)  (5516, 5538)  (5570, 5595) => 1.07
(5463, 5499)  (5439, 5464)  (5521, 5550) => 1.65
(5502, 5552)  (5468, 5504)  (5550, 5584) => 0.81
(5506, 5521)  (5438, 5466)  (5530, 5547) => -0.22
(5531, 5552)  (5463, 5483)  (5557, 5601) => 1.56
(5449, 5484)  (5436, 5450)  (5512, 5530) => -0.72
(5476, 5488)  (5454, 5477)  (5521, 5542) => 1.54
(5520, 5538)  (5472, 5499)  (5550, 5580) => -0.59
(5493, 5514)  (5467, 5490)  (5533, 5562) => -0.66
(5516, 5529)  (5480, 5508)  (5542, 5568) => -0.95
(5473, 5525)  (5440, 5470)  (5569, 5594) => 2.30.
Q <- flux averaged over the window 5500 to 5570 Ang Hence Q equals 12.4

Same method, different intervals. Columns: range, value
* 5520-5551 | 12.2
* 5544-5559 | 11.5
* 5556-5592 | 13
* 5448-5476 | 12.8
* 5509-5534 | 12.6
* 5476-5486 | 10.8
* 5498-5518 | 12.4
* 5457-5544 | 12.2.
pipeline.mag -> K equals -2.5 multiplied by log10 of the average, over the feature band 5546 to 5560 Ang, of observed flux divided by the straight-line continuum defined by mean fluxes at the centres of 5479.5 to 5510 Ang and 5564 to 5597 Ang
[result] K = 0.07 mag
